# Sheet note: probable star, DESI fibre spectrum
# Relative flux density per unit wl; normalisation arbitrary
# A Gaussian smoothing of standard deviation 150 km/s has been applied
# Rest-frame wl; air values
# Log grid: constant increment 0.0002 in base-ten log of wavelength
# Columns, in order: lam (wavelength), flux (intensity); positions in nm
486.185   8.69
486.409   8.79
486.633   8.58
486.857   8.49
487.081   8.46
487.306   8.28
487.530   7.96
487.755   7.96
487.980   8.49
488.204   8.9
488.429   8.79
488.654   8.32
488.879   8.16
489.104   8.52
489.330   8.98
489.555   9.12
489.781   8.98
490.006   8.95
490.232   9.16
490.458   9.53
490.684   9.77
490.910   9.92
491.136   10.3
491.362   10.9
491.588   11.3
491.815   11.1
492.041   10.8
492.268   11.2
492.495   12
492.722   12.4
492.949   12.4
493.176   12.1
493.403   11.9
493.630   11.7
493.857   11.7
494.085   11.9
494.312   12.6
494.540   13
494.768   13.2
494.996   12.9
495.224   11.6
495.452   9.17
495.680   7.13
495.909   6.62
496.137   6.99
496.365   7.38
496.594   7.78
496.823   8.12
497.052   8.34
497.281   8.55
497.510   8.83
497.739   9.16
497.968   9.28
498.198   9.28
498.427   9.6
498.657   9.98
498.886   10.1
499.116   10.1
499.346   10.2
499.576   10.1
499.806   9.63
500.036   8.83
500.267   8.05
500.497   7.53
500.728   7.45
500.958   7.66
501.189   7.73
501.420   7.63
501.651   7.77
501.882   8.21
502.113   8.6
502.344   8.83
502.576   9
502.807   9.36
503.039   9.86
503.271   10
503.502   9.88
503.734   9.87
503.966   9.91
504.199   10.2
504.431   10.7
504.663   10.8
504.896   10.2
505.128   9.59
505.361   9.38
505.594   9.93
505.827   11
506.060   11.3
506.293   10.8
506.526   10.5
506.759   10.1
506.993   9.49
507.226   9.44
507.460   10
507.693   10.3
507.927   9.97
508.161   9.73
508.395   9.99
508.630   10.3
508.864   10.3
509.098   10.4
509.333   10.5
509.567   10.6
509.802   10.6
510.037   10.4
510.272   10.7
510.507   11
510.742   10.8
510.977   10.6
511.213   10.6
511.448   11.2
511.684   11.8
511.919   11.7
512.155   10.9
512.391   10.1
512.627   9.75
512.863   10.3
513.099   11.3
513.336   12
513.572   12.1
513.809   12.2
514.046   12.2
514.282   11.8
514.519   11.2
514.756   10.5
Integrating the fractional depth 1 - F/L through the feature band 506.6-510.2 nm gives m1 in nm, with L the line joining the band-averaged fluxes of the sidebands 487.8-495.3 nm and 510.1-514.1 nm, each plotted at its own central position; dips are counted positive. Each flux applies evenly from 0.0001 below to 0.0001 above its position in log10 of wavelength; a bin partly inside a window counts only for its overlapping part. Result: 0.28 nm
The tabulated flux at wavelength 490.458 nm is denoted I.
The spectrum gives 9.53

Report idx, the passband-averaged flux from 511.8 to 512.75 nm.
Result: 10.6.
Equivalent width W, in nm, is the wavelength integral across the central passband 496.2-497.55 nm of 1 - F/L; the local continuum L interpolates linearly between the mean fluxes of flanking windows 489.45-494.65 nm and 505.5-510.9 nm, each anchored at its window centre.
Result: 0.34 nm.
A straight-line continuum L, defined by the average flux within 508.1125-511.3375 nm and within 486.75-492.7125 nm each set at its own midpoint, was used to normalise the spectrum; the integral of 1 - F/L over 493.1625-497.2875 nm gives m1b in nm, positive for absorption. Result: -0.17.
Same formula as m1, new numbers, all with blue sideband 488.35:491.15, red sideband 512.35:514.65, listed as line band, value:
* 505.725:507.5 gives 0.06 nm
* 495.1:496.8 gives 0.27 nm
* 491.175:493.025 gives -0.43 nm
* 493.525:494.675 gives -0.33 nm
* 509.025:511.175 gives 0.07 nm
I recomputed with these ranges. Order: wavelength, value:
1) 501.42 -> 7.63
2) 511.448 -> 11.2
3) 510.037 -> 10.4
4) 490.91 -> 9.92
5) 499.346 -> 10.2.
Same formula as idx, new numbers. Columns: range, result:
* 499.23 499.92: 9.98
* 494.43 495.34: 12.7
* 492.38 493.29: 12.2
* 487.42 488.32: 8.33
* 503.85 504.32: 10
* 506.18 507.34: 10.1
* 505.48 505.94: 10.5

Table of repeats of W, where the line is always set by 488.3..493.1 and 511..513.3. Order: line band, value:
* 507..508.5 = 0.12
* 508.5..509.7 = 0.04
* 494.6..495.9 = -0.04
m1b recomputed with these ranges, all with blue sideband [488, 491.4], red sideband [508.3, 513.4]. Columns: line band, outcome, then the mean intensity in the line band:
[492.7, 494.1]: -0.380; 12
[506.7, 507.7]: 0.061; 9.81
